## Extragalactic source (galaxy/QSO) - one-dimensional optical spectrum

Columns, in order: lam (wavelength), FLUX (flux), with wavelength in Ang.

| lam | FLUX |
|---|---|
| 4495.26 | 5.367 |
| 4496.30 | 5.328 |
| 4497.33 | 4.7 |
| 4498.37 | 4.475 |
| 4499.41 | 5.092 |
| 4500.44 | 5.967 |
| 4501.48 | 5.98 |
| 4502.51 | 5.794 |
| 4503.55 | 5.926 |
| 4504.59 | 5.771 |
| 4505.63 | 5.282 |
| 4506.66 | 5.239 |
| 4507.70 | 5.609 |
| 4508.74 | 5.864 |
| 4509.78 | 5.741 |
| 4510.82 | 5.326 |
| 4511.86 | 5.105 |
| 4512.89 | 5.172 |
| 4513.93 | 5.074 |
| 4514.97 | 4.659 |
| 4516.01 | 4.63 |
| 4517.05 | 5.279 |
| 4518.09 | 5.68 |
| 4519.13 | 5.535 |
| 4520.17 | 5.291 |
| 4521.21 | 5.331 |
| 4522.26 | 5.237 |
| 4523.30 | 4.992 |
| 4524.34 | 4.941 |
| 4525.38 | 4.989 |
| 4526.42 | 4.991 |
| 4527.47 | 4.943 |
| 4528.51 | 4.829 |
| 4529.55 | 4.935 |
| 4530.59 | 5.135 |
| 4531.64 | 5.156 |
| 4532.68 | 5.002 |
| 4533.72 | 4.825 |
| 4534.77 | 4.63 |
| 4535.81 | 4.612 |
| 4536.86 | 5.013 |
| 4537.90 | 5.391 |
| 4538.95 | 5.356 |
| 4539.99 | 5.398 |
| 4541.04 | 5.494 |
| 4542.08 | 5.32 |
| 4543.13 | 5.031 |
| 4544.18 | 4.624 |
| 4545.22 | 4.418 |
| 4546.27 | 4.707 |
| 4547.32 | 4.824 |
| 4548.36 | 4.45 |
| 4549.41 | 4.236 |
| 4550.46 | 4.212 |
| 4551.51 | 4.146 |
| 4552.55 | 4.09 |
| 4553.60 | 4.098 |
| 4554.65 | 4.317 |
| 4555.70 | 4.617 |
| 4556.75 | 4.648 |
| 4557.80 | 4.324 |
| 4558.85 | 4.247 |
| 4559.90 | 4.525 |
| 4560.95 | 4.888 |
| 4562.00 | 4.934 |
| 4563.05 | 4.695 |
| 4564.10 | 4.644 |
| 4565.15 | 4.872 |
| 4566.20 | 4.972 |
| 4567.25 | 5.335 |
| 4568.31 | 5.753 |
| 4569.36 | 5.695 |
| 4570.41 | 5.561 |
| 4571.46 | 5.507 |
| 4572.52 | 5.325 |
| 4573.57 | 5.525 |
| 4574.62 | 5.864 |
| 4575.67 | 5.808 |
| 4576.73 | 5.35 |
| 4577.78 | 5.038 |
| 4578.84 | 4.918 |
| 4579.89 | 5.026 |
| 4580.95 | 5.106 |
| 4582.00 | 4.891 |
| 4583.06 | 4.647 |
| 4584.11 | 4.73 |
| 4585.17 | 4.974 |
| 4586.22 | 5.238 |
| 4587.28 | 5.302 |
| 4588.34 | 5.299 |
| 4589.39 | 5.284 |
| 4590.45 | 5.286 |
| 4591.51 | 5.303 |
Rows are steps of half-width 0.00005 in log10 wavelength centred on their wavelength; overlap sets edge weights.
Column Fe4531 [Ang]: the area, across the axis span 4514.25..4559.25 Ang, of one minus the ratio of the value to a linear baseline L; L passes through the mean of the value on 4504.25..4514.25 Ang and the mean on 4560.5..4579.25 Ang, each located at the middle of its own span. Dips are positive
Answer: 4.2 Ang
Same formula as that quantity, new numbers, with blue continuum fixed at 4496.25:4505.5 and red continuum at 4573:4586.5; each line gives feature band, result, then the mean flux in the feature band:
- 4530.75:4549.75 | 1.4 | 4.93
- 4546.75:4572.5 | 2.4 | 4.74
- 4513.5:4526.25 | 0.6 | 5.13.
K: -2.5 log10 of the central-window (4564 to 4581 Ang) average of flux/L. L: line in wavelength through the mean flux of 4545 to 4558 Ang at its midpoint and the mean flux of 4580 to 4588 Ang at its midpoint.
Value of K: -0.12 mag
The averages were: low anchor 4.39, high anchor 4.99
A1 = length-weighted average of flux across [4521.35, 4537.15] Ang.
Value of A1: 4.95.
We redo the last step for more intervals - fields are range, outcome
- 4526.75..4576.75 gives 4.92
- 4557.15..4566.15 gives 4.66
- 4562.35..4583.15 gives 5.24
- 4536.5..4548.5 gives 5.02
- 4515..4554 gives 4.91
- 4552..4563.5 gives 4.49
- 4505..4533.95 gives 5.18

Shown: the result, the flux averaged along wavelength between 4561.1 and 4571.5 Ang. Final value 5.17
